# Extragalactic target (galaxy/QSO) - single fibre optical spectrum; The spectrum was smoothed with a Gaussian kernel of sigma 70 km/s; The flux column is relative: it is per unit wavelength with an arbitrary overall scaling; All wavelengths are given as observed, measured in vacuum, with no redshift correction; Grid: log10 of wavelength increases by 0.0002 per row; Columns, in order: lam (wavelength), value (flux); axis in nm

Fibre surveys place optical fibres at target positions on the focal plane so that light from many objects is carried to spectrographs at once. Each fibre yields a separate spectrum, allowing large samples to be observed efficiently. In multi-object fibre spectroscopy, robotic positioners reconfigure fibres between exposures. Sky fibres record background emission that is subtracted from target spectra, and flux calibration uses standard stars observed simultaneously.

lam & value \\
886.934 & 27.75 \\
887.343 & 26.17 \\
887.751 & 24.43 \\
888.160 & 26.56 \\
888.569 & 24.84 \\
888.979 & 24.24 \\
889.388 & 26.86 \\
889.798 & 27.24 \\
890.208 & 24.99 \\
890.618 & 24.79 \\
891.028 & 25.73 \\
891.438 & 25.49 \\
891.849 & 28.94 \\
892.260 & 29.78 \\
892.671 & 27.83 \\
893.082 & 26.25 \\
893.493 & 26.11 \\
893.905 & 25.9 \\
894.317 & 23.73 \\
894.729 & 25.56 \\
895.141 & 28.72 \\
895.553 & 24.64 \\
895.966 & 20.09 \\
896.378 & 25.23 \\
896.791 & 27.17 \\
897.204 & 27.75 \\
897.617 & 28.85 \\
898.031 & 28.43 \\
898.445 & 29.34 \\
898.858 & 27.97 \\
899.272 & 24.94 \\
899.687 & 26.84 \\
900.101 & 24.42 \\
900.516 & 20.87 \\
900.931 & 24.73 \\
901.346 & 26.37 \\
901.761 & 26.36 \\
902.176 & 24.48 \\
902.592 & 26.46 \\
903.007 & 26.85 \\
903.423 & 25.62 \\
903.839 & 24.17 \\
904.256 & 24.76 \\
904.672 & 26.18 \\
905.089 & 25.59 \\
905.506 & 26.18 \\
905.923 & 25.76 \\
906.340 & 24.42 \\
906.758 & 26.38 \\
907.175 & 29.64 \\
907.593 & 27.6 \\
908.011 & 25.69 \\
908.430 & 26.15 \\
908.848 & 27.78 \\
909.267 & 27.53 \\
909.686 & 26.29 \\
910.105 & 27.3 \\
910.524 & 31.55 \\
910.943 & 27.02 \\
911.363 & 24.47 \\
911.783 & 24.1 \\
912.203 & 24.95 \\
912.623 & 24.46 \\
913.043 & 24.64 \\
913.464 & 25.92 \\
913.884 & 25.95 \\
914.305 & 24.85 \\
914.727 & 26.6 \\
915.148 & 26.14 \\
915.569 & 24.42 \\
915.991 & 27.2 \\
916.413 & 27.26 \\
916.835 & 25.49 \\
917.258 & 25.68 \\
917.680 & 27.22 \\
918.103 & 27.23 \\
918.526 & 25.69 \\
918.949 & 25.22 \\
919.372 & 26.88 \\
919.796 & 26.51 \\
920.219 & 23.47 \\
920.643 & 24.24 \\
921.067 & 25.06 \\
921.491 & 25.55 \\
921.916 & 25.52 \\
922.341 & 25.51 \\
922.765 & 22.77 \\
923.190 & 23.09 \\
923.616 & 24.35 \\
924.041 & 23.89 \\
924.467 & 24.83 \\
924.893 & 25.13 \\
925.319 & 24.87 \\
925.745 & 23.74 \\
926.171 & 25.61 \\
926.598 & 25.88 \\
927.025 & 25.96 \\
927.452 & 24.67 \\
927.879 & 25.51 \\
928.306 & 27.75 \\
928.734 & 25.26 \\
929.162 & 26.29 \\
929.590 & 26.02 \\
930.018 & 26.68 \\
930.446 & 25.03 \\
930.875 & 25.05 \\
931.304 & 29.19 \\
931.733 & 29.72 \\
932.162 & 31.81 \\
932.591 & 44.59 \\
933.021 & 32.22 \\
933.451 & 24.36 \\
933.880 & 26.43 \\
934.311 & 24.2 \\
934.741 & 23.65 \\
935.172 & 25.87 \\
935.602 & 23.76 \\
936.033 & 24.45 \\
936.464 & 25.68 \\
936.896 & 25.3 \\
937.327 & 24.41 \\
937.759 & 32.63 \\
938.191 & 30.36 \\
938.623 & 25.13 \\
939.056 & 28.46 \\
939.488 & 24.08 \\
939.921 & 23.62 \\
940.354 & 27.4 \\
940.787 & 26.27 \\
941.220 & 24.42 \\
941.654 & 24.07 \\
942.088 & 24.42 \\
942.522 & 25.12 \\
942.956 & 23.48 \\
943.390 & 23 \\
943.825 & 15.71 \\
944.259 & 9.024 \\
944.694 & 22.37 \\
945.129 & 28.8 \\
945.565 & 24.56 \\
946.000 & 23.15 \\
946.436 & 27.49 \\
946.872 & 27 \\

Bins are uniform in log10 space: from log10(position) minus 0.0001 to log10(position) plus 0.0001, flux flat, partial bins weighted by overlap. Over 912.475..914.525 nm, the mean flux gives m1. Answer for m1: 25.2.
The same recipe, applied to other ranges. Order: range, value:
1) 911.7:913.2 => 24.6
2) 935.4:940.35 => 26.2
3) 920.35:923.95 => 24.5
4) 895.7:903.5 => 25.9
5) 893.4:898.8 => 26.3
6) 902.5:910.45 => 26.4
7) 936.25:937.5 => 25.2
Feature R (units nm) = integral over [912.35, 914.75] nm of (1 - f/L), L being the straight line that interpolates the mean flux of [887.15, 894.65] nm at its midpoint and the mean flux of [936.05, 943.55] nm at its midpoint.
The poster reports 0.059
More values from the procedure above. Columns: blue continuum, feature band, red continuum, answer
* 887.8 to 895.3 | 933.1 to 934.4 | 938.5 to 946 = -0.10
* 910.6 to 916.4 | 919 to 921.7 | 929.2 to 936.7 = 0.11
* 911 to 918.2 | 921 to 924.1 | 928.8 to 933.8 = 0.32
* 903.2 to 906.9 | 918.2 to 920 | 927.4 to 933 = 0.07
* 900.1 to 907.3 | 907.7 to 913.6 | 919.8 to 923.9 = -0.28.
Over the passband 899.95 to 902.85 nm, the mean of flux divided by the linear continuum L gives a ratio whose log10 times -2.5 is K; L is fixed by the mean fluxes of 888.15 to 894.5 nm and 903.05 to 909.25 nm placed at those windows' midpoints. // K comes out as 0.06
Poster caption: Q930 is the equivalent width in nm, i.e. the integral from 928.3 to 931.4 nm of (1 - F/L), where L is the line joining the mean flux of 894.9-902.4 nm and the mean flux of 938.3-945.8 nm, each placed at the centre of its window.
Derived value -0.25 nm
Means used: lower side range 26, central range 26.2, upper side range 23.6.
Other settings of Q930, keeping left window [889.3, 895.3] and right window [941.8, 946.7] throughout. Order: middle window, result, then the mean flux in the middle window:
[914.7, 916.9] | -0.13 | 26.2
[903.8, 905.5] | 0.01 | 25.4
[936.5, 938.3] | -0.37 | 27.8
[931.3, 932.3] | -0.29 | 30.3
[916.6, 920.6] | -0.22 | 25.9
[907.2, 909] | -0.13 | 27.1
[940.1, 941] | -0.15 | 26.7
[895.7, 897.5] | 0.06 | 25.2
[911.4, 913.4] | 0.03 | 24.6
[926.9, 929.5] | -0.24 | 25.9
